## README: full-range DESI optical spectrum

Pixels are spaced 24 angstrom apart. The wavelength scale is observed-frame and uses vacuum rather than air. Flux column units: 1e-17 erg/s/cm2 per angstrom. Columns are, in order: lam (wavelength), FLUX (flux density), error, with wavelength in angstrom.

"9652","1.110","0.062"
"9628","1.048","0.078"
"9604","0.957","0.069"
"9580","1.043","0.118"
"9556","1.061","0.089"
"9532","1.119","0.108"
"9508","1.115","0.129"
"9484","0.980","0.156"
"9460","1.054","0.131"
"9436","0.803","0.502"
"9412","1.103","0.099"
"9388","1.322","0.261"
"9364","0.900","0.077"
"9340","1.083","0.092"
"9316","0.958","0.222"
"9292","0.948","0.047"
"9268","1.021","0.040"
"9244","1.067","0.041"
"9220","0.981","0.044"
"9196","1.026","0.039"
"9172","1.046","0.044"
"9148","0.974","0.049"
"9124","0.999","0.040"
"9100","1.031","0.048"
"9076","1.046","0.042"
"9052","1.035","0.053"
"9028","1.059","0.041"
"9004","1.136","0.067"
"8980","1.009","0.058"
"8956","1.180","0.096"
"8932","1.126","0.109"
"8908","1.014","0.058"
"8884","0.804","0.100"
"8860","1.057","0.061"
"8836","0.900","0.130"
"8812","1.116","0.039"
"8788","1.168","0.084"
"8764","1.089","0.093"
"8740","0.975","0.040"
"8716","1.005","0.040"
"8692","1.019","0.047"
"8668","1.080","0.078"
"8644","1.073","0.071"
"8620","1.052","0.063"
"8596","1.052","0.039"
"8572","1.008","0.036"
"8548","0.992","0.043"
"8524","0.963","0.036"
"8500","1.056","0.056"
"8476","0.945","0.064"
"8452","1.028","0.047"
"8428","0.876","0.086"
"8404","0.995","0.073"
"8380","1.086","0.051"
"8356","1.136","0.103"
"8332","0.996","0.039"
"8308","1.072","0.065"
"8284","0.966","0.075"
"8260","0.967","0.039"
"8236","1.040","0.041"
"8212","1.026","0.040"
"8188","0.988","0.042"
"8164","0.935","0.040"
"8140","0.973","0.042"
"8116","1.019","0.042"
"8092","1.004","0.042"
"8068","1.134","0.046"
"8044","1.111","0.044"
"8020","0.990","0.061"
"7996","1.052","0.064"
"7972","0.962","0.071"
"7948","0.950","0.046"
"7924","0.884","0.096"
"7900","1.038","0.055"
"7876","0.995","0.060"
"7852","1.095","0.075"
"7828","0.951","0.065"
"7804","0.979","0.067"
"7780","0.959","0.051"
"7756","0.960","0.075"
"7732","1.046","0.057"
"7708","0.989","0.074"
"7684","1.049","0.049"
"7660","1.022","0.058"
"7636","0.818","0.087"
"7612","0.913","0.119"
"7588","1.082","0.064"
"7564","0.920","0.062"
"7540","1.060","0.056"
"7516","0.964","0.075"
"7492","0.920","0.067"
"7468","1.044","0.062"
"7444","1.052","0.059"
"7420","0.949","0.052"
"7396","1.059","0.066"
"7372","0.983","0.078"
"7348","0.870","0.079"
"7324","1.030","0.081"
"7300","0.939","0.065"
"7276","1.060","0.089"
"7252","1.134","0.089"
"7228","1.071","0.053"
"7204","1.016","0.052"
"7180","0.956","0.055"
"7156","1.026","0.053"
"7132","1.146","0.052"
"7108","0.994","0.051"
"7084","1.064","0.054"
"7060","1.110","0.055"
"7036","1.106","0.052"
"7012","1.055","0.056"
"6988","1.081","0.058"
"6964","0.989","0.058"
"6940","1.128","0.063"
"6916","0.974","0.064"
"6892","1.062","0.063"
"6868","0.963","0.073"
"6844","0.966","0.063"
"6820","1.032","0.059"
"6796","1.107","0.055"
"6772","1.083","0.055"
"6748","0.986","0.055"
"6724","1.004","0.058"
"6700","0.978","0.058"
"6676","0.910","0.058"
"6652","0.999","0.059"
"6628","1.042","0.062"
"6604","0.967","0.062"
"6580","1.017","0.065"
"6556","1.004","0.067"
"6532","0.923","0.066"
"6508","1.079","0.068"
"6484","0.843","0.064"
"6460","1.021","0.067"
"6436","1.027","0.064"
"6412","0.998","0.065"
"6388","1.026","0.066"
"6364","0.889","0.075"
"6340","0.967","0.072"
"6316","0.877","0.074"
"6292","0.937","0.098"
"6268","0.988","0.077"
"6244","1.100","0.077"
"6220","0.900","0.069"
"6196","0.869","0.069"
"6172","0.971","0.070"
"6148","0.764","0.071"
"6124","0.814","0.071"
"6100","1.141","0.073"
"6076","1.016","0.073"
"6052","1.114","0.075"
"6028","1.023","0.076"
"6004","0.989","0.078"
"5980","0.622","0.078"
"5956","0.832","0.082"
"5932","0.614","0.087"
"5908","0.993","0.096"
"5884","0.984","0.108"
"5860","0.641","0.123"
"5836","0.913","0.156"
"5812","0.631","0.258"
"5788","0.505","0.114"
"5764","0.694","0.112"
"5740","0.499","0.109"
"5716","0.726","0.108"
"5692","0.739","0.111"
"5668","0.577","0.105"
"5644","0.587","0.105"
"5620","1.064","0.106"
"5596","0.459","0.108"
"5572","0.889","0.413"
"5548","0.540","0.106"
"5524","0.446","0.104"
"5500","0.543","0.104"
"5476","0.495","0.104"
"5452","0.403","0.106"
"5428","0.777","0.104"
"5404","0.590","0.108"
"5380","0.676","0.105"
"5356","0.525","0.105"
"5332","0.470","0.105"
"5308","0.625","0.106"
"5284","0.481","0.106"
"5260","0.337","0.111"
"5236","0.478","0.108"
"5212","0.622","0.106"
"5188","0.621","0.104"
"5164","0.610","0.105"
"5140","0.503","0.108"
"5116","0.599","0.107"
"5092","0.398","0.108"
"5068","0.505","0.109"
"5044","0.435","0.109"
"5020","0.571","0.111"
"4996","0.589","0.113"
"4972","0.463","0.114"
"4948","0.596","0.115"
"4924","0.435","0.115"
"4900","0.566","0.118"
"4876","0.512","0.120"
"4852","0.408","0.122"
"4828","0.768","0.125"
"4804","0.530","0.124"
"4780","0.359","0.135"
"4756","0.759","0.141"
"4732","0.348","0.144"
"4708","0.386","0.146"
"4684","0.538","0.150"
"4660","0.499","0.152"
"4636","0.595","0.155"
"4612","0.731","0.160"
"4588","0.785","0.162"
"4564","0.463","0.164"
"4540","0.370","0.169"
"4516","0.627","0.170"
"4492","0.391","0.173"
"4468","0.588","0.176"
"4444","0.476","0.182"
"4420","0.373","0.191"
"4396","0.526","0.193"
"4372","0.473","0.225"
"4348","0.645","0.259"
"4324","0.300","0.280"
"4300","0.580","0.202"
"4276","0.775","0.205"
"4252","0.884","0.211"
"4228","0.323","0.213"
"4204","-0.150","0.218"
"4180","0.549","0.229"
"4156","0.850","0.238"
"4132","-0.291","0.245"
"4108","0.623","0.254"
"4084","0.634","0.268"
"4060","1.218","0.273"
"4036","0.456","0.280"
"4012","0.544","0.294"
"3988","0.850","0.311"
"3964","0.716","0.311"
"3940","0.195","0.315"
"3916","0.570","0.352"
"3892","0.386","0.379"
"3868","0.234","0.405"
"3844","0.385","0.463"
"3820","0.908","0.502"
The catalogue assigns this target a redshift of 0.507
